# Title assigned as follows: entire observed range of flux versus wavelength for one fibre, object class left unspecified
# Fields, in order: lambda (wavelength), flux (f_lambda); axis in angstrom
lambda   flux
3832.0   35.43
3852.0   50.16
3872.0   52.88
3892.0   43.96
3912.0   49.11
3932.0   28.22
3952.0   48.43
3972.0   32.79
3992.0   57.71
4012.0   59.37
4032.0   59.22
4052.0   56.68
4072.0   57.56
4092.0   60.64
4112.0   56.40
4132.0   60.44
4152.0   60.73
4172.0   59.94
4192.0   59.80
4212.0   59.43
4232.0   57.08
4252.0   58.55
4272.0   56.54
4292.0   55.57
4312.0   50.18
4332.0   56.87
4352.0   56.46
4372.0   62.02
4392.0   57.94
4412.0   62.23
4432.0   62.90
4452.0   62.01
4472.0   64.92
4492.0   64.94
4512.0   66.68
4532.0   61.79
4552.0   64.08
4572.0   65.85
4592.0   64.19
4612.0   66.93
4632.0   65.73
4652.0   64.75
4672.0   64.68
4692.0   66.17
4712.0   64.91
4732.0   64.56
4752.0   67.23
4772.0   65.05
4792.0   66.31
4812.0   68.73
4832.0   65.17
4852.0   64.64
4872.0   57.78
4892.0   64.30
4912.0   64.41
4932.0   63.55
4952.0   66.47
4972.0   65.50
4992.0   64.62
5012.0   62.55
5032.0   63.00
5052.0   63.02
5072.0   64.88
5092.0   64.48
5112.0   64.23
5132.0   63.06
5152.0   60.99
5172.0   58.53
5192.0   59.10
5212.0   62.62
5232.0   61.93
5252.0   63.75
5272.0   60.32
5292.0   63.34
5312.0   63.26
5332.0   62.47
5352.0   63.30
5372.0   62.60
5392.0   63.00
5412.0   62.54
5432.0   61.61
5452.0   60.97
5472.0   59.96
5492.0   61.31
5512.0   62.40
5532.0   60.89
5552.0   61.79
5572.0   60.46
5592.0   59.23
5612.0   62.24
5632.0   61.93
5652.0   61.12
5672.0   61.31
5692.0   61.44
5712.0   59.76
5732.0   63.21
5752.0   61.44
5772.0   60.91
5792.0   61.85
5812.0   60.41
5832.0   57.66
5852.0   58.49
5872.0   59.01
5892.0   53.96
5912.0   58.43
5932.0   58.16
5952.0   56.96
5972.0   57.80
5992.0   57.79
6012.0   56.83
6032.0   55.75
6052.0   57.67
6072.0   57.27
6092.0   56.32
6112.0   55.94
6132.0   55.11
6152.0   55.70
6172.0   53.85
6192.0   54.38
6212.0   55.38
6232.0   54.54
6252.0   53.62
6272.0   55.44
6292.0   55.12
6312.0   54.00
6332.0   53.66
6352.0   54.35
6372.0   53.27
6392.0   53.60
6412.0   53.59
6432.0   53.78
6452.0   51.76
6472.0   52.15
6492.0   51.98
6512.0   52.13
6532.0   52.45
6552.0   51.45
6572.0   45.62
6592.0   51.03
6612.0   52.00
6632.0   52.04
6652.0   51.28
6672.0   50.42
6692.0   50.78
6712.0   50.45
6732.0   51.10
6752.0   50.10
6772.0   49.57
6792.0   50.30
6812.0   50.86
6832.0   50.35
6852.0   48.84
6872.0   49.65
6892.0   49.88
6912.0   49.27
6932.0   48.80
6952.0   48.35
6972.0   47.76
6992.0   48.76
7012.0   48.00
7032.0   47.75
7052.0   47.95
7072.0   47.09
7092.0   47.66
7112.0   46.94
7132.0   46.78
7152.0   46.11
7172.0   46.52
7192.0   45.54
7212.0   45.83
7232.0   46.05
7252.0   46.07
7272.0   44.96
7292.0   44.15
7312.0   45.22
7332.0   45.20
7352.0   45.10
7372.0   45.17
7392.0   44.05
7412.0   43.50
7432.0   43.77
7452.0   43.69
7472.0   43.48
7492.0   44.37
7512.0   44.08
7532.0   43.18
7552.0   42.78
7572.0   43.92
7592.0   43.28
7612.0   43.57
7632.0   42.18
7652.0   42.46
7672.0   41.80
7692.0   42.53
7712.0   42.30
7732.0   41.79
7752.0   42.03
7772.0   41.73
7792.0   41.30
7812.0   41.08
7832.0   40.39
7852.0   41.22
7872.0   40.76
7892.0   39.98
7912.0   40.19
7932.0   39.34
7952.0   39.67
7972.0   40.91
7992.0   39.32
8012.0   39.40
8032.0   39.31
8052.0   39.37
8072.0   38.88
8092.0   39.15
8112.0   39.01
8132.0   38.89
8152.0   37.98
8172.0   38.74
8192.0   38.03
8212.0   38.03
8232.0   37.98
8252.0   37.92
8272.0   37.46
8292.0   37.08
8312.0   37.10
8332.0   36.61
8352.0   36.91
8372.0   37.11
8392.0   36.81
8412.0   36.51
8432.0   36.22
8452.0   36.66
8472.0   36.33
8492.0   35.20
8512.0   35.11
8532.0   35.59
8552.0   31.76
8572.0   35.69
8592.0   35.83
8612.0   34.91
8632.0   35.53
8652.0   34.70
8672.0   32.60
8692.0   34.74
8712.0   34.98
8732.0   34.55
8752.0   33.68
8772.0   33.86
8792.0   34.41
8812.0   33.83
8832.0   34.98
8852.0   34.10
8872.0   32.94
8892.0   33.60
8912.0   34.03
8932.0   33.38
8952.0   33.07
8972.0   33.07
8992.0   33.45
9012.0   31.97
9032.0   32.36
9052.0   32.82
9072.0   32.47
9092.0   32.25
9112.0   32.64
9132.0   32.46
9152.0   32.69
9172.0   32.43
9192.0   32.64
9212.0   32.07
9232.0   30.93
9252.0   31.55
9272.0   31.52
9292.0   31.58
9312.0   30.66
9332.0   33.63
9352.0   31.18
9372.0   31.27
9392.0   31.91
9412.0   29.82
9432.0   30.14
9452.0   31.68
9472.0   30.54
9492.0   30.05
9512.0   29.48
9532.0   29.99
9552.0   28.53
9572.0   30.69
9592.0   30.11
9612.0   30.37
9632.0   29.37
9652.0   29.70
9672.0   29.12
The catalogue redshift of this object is 0.000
